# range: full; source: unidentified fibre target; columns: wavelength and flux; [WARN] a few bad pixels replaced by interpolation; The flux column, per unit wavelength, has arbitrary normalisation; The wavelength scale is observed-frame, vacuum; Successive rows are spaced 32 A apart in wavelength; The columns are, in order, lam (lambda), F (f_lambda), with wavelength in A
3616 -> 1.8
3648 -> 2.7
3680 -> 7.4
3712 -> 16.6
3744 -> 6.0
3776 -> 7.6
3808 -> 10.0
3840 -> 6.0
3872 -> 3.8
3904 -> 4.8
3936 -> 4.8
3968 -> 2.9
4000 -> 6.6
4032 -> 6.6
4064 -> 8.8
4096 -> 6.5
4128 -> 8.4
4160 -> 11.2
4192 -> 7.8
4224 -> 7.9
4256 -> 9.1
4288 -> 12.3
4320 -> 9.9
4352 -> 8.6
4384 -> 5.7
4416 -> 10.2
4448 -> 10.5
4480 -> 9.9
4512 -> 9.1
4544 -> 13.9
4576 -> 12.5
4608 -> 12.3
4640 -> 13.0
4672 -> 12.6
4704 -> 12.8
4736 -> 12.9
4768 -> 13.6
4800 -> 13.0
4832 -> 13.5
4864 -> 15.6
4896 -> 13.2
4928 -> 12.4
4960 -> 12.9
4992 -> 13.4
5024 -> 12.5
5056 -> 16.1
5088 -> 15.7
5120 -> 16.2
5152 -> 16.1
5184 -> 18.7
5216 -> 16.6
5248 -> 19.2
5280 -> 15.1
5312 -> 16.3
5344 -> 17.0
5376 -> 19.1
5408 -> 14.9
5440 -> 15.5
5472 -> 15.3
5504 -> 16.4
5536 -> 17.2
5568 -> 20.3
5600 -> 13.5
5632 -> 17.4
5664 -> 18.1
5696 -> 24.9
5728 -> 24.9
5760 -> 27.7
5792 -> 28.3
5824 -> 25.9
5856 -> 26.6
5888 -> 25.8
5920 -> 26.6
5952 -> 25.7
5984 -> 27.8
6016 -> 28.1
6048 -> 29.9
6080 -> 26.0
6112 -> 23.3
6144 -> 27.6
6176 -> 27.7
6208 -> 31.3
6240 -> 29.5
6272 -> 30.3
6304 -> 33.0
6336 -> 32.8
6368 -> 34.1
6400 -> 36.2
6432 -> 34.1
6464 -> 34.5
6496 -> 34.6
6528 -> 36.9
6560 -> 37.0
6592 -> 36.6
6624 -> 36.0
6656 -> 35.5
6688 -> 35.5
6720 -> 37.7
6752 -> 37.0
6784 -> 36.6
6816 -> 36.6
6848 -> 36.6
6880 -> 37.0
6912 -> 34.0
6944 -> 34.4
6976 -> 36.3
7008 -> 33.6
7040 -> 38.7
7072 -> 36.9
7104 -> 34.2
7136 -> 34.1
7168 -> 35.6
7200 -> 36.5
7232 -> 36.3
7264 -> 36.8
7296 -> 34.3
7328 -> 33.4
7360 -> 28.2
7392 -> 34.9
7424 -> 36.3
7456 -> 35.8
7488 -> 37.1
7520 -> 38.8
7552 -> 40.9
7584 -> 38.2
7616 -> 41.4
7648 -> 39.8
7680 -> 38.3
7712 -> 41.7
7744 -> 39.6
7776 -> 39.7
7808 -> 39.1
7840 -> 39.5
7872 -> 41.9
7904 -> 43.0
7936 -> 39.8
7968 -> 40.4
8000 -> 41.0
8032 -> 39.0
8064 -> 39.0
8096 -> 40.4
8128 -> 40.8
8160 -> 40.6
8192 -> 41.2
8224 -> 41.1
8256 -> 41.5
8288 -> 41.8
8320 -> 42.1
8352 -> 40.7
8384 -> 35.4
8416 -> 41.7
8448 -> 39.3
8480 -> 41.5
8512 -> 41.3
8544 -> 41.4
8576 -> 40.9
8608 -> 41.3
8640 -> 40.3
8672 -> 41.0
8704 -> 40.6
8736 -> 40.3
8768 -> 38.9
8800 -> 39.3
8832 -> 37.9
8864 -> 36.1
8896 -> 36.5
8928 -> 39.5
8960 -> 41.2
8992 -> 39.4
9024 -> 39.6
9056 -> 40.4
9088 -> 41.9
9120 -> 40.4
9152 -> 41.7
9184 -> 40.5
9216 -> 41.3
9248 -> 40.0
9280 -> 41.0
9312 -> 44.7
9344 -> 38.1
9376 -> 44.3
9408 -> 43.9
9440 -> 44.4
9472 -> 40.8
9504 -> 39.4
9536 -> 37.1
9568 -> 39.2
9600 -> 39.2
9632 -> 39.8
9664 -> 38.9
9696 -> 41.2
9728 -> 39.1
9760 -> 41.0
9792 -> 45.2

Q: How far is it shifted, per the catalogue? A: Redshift 0.422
